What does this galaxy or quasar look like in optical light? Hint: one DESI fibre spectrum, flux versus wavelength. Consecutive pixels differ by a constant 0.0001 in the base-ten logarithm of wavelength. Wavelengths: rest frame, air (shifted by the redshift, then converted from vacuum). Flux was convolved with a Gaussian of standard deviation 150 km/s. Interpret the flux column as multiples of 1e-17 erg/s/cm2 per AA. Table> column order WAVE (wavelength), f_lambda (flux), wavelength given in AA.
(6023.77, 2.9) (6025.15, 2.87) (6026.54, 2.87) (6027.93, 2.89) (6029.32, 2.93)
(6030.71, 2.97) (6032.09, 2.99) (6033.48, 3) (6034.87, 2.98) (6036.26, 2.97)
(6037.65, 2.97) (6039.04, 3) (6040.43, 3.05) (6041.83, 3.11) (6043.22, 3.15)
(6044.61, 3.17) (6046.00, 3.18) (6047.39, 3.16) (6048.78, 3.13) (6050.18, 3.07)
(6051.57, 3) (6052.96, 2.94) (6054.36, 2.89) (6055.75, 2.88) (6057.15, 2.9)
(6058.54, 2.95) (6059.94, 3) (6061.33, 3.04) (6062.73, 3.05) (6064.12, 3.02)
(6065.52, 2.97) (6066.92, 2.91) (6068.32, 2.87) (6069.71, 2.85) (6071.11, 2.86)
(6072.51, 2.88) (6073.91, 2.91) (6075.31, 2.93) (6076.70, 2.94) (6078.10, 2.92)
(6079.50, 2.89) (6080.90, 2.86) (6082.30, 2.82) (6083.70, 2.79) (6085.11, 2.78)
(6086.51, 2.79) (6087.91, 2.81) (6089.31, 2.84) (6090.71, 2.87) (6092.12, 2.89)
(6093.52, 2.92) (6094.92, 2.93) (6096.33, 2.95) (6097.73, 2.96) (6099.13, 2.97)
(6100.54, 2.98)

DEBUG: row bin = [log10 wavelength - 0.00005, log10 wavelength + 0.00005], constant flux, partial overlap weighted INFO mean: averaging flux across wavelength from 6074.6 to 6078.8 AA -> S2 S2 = 2.93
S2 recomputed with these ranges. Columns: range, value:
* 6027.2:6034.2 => 2.96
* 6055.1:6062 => 2.95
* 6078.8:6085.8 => 2.82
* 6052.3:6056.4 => 2.9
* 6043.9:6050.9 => 3.14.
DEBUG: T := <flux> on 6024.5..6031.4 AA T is 2.9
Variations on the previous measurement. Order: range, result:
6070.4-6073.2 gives 2.87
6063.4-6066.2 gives 3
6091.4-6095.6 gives 2.91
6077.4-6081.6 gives 2.89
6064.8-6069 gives 2.91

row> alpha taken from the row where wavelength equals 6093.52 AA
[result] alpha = 2.92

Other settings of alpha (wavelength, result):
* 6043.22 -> 3.15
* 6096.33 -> 2.95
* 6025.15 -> 2.87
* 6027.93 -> 2.89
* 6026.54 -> 2.87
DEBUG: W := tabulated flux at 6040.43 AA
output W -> 3.05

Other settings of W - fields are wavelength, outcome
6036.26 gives 2.97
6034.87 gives 2.98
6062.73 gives 3.05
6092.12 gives 2.89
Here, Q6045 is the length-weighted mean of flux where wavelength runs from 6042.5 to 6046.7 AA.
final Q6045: 3.17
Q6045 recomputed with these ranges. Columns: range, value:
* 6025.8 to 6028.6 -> 2.87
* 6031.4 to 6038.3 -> 2.98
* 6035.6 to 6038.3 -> 2.97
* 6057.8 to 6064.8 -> 3.01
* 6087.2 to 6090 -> 2.83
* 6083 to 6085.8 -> 2.78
